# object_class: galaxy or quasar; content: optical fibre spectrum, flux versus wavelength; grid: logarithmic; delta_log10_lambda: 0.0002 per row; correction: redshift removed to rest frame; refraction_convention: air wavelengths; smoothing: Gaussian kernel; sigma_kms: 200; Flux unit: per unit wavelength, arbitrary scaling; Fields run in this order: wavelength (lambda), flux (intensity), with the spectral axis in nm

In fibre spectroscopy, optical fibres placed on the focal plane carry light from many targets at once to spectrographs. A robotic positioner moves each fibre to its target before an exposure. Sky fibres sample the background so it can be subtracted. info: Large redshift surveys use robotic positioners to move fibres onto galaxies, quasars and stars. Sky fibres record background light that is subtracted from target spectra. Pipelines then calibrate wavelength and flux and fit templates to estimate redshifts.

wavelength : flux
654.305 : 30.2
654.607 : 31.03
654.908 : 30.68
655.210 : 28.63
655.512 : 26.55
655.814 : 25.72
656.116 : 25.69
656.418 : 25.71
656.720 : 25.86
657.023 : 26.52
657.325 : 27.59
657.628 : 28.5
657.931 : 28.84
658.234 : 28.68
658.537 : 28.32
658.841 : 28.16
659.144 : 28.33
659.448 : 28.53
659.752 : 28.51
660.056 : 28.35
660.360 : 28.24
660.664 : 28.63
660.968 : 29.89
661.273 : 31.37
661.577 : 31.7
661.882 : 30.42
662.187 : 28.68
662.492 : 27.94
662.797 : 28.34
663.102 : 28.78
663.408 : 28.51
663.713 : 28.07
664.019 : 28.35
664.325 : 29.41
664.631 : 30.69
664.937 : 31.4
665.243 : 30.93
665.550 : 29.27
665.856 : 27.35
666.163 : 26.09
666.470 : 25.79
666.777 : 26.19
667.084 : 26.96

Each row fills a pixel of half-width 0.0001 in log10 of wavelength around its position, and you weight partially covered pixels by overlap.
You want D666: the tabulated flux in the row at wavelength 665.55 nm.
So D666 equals 29.27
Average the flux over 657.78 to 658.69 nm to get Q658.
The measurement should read 28.6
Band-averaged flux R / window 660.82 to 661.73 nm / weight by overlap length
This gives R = 31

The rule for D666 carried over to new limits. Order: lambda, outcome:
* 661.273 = 31.37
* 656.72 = 25.86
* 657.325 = 27.59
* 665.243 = 30.93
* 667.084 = 26.96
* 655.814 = 25.72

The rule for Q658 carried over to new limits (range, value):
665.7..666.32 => 26.7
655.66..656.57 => 25.7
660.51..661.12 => 29.3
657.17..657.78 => 28.1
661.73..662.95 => 28.9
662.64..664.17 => 28.4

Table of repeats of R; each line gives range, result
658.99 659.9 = 28.5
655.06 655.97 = 27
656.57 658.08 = 27.5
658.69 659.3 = 28.3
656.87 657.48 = 27.1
